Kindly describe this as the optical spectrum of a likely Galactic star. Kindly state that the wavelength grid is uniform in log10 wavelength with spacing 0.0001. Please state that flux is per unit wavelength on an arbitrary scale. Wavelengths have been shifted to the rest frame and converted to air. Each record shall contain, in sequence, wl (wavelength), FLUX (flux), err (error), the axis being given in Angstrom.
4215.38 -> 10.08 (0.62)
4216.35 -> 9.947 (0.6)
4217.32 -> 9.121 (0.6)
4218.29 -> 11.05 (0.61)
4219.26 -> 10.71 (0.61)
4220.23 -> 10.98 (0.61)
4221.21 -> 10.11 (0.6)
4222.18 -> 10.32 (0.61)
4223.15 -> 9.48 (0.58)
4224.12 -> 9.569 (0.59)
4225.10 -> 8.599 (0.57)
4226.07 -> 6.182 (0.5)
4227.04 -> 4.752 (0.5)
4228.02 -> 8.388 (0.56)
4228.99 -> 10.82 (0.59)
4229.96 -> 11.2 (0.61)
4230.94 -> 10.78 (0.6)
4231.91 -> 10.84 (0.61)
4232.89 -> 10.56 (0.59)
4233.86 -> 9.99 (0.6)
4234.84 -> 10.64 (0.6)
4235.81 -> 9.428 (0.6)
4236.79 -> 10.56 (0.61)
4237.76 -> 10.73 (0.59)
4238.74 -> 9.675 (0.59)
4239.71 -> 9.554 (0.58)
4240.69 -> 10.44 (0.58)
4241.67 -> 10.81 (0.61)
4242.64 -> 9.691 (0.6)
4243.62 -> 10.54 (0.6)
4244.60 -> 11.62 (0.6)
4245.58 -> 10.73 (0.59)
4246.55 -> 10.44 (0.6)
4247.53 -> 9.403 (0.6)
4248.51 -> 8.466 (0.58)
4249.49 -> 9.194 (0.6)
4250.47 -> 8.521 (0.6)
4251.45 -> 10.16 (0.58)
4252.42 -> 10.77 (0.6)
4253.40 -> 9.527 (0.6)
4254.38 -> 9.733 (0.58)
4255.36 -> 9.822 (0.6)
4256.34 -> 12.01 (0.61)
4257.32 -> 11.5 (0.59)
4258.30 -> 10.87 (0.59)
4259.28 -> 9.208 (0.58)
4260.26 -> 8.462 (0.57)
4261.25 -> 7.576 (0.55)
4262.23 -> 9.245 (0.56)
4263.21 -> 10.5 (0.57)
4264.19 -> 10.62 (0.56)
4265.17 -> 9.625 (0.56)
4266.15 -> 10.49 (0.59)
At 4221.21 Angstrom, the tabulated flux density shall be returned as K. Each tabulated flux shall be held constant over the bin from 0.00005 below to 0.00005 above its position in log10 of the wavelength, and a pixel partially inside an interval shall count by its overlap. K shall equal 10.11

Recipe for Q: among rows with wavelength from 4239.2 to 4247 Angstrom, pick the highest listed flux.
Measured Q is 11.62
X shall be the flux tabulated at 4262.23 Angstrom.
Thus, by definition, 9.245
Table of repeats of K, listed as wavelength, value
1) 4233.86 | 9.99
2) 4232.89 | 10.56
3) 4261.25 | 7.576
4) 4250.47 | 8.521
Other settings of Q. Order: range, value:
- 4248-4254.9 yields 10.77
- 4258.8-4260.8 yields 9.208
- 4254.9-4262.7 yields 12.01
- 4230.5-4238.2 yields 10.84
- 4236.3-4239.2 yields 10.73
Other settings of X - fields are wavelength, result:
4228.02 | 8.388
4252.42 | 10.77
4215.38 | 10.08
